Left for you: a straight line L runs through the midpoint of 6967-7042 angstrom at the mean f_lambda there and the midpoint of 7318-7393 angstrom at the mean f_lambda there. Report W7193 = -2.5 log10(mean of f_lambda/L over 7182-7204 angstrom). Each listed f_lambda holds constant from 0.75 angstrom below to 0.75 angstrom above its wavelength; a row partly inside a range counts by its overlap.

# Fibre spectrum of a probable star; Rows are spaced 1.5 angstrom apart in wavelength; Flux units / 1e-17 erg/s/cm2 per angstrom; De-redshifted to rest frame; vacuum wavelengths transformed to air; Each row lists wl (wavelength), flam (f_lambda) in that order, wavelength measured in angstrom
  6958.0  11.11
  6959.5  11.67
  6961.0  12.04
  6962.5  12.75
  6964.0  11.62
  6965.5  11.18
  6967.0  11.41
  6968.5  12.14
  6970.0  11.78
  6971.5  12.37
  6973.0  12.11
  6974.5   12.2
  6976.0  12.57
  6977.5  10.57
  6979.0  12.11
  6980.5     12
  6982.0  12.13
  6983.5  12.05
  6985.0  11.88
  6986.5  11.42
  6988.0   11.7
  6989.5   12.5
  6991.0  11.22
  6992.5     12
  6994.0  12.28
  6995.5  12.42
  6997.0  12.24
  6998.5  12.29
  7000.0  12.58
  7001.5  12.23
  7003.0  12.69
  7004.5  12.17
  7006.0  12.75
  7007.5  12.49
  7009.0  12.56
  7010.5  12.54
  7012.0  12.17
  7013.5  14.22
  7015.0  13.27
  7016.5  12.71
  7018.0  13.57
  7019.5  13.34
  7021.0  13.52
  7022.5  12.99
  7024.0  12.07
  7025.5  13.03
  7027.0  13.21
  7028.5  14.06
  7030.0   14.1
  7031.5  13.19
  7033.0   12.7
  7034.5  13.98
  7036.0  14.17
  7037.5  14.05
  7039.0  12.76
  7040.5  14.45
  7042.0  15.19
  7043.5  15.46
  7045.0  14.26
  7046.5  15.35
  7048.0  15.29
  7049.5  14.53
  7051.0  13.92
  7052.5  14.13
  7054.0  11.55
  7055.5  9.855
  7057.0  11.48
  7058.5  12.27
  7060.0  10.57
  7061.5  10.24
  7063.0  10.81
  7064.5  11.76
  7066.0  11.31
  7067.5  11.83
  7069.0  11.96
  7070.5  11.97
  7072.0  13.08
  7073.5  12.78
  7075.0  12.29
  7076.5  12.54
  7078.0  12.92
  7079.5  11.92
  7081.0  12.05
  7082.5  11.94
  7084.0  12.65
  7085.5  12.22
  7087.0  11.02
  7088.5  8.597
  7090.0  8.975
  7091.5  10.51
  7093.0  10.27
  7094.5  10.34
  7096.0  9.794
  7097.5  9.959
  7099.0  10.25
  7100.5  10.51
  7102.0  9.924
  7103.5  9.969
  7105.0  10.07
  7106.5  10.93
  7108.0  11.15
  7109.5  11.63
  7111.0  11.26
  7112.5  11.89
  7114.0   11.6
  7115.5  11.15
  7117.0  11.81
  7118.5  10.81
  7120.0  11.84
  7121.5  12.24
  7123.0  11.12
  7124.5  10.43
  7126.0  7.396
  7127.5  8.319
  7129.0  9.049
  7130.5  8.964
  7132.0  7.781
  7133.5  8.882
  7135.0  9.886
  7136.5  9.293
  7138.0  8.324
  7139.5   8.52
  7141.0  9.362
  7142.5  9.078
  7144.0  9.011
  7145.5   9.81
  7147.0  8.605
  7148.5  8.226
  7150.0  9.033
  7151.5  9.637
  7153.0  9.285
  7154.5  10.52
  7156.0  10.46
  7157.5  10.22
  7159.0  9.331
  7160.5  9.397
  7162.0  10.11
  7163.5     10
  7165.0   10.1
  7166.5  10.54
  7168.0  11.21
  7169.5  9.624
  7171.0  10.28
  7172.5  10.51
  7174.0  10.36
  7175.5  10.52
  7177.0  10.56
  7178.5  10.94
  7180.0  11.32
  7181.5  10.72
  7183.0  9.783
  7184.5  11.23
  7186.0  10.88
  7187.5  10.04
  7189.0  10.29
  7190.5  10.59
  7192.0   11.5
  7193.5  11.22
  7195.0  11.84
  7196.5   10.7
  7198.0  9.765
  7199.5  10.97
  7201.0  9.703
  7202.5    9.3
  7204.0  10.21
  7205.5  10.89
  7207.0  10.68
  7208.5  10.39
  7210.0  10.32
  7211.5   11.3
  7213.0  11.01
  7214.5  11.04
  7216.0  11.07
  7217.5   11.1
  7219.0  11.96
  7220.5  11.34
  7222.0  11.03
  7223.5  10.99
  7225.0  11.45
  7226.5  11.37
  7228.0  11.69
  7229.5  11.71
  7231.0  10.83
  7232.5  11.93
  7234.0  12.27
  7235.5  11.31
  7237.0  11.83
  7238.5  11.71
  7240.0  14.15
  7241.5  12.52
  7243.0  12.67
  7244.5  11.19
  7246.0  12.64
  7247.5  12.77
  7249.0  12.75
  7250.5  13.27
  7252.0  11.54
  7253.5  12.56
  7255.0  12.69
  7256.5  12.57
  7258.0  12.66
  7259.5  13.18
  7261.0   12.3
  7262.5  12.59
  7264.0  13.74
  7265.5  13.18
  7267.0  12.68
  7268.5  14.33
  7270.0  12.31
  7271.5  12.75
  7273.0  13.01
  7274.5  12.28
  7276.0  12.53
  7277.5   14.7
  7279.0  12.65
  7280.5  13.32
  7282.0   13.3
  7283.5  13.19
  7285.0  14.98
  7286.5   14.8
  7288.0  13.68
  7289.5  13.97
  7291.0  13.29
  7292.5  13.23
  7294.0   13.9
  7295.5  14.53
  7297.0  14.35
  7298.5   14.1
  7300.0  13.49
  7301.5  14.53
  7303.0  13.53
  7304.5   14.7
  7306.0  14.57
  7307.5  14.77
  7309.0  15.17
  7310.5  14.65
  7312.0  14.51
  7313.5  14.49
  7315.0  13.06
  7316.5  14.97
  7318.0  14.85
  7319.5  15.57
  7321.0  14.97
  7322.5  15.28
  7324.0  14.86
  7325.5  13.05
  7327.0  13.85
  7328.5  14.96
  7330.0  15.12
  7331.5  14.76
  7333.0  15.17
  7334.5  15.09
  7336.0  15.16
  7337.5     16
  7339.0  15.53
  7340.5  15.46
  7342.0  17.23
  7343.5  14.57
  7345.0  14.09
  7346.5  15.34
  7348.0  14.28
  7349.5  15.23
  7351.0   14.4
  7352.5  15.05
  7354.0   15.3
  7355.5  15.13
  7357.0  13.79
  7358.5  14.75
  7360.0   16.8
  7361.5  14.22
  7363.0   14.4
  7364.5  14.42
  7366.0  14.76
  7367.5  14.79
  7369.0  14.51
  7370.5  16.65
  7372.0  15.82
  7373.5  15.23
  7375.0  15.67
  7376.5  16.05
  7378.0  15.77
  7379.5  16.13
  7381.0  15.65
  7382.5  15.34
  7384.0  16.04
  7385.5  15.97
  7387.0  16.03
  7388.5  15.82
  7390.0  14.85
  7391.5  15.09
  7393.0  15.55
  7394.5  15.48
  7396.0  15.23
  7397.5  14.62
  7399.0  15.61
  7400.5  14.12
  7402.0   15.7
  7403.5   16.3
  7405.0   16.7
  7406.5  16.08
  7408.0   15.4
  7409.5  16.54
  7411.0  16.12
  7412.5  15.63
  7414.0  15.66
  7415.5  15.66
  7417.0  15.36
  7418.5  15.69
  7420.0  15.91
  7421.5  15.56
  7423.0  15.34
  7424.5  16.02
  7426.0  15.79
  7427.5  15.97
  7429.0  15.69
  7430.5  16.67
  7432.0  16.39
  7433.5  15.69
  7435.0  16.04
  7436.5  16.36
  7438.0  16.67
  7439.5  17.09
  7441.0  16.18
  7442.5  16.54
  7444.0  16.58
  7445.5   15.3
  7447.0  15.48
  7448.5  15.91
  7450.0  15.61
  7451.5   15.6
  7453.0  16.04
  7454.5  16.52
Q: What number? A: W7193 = 0.31 mag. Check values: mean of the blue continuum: 12.7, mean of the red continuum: 15.2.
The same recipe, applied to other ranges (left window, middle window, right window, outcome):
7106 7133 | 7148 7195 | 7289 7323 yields 0.13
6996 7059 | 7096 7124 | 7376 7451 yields 0.25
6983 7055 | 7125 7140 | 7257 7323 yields 0.47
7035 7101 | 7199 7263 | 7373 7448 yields 0.19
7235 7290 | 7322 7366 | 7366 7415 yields -0.02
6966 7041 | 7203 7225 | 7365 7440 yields 0.29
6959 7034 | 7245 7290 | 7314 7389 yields 0.11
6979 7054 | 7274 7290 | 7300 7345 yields 0.08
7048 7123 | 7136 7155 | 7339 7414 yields 0.32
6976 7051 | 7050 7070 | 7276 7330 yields 0.13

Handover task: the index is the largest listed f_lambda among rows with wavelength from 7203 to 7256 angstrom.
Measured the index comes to 14.15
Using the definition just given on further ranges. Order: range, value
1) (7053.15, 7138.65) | 13.08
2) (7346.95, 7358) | 15.3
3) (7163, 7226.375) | 11.96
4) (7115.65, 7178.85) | 12.24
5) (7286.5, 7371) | 17.23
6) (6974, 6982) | 12.57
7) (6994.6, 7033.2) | 14.22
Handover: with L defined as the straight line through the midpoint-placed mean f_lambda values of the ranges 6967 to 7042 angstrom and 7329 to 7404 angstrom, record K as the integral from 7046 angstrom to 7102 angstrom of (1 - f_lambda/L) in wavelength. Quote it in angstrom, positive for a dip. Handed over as 6.3 angstrom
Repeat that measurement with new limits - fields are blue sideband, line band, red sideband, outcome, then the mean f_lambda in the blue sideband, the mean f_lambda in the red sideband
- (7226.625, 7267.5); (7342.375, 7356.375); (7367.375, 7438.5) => -0.3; 12.4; 15.7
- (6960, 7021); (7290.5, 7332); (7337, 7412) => 1.3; 12.3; 15.4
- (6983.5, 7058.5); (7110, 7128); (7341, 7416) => 3.7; 13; 15.4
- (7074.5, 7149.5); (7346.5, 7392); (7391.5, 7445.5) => -0.9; 10.3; 15.9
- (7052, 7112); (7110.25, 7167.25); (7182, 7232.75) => 6.4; 11.2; 10.9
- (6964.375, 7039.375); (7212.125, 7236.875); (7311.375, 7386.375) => 4.9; 12.5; 15.1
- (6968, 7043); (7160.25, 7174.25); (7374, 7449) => 3.7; 12.7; 15.8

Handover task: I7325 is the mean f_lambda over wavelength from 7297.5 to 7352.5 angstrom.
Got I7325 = 14.8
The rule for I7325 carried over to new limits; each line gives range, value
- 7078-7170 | 10.2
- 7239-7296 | 13.1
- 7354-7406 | 15.4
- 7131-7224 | 10.2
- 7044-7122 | 11.6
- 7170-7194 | 10.7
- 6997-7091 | 12.7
